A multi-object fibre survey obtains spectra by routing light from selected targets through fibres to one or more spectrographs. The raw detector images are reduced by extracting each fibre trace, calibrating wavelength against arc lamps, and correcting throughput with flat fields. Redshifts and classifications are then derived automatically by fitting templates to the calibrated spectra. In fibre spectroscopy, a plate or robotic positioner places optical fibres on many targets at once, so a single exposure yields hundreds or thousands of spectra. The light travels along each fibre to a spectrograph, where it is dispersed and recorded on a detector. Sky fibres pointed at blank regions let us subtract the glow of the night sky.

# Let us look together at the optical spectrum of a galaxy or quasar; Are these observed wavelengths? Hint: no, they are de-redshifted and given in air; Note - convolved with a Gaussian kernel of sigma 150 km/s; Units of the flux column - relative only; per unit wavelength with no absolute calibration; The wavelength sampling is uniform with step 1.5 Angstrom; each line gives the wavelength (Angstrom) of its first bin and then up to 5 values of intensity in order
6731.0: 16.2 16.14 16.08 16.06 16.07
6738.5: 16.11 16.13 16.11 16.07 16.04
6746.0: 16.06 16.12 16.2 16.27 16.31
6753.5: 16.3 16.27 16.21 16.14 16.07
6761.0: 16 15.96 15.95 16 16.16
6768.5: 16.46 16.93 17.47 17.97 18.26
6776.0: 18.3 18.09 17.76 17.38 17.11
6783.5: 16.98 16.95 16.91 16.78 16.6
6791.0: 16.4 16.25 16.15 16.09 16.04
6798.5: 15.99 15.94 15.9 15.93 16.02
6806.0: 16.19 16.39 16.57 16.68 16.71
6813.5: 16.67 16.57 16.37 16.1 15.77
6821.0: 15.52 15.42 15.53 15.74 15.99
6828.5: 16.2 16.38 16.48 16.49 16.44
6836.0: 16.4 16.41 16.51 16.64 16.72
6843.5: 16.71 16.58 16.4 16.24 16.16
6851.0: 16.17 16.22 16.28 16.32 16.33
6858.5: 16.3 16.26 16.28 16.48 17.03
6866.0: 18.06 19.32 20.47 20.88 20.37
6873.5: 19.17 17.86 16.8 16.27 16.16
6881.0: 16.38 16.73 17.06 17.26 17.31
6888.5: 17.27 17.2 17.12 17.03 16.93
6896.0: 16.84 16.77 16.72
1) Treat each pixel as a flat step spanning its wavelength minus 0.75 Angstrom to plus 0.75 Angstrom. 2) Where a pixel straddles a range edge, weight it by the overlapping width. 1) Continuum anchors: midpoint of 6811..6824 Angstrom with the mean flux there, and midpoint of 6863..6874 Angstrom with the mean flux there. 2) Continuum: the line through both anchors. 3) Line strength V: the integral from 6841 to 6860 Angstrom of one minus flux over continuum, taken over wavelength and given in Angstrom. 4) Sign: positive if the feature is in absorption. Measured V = 1.8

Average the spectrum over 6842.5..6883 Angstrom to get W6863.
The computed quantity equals 17.2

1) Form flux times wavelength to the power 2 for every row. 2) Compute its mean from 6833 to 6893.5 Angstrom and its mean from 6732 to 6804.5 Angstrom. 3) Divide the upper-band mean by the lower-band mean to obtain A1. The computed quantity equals 1.1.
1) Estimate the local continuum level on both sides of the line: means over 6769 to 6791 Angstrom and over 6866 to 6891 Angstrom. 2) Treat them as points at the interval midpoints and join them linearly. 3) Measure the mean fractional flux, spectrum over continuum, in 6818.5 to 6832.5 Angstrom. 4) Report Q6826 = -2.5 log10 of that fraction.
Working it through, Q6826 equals 0.11 mag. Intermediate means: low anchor 17.3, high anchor 17.9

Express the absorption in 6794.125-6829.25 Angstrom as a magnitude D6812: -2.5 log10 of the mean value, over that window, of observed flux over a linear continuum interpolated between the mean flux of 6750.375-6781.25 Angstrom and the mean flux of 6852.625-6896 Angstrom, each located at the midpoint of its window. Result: 0.06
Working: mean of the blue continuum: 16.8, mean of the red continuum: 17.4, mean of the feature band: 16.1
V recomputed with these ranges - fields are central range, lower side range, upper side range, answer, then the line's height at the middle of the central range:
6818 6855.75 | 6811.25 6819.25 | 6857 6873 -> 2.03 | 17.2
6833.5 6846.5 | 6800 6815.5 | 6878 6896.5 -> 0.02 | 16.6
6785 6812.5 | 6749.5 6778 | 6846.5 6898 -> 0.85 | 16.8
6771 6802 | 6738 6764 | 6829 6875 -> -0.86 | 16.5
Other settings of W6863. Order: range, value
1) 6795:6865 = 16.3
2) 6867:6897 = 17.7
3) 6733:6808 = 16.5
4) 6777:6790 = 17.2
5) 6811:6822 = 16.2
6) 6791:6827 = 16.1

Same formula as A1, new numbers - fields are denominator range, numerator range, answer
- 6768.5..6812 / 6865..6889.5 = 1.10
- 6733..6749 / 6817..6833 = 1.02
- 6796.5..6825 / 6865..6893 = 1.13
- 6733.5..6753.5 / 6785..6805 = 1.02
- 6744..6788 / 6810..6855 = 0.99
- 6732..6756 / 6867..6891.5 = 1.15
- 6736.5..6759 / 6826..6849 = 1.04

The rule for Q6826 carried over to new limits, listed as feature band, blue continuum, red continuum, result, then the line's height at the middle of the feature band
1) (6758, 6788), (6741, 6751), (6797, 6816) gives -0.05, 16.2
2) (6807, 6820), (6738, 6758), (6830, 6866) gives -0.01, 16.4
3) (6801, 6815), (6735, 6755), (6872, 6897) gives 0.02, 16.6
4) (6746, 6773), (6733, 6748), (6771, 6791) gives 0.02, 16.7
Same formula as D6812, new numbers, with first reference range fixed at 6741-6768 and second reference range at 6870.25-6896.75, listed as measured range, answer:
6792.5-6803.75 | 0.04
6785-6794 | -0.01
